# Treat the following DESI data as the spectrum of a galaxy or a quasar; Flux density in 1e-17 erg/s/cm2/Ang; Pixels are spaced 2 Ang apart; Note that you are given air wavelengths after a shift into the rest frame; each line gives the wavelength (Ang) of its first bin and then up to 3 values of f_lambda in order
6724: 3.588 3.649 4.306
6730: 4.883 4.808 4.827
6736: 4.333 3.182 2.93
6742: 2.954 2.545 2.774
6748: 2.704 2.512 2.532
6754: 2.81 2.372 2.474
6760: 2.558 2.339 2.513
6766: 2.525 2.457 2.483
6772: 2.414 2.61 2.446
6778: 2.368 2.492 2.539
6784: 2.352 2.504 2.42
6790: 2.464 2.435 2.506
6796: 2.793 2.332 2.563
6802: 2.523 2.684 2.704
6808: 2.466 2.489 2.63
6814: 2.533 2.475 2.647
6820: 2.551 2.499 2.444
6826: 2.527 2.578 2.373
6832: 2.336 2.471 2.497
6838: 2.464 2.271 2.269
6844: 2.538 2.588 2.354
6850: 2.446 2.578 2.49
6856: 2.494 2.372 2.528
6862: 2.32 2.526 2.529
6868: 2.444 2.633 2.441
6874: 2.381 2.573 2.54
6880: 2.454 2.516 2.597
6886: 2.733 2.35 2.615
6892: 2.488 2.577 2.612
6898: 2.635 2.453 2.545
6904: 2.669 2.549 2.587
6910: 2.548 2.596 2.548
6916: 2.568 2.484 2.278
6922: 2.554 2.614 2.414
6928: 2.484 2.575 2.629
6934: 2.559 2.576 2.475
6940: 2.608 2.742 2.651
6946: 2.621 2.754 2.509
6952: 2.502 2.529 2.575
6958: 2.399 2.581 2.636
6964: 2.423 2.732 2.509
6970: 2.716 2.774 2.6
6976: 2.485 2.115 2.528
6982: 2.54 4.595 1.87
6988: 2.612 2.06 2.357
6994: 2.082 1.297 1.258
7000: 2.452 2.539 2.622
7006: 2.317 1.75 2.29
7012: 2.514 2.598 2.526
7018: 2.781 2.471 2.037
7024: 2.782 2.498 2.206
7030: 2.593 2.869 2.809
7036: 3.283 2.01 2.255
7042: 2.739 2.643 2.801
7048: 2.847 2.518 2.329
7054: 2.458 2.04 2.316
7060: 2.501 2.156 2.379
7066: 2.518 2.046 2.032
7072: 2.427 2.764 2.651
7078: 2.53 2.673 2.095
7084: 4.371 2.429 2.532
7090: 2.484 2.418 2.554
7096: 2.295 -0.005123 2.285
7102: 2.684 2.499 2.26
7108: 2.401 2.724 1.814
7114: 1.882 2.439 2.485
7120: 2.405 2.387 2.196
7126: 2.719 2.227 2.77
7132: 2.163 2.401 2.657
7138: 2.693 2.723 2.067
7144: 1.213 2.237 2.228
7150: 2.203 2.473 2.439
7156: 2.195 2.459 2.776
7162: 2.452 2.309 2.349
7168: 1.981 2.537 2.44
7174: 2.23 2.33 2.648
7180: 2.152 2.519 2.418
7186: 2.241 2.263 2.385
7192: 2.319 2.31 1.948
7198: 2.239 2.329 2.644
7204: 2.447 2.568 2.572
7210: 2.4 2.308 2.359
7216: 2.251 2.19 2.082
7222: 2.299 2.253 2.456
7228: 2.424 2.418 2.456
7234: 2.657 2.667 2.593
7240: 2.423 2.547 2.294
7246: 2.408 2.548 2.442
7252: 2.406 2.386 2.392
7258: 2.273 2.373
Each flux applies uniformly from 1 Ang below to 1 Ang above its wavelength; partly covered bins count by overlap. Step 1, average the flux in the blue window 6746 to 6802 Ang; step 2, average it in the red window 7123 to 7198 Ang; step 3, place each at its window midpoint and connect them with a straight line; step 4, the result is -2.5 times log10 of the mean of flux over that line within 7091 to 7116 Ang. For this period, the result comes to 0.097 mag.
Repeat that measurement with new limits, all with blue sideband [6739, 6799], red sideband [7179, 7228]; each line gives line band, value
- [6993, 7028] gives 0.07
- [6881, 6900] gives -0.04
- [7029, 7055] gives -0.09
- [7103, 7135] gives 0.01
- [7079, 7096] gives -0.12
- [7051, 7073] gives 0.05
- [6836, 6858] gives 0.02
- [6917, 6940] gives -0.02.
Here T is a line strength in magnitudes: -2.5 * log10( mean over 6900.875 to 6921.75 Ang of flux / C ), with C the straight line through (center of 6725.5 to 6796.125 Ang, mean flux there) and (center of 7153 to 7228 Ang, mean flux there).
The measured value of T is 0.07 mag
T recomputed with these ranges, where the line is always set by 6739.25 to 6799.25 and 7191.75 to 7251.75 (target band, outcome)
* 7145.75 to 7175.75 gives 0.03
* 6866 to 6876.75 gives 0.00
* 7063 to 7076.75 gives 0.02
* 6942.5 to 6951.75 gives -0.06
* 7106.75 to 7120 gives 0.06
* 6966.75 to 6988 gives -0.08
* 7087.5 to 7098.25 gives 0.13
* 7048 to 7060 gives 0.03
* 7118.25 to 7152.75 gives 0.04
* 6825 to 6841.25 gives 0.04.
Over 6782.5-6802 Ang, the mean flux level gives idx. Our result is 2.49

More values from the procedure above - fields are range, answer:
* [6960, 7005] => 2.45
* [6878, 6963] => 2.56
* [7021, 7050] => 2.6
